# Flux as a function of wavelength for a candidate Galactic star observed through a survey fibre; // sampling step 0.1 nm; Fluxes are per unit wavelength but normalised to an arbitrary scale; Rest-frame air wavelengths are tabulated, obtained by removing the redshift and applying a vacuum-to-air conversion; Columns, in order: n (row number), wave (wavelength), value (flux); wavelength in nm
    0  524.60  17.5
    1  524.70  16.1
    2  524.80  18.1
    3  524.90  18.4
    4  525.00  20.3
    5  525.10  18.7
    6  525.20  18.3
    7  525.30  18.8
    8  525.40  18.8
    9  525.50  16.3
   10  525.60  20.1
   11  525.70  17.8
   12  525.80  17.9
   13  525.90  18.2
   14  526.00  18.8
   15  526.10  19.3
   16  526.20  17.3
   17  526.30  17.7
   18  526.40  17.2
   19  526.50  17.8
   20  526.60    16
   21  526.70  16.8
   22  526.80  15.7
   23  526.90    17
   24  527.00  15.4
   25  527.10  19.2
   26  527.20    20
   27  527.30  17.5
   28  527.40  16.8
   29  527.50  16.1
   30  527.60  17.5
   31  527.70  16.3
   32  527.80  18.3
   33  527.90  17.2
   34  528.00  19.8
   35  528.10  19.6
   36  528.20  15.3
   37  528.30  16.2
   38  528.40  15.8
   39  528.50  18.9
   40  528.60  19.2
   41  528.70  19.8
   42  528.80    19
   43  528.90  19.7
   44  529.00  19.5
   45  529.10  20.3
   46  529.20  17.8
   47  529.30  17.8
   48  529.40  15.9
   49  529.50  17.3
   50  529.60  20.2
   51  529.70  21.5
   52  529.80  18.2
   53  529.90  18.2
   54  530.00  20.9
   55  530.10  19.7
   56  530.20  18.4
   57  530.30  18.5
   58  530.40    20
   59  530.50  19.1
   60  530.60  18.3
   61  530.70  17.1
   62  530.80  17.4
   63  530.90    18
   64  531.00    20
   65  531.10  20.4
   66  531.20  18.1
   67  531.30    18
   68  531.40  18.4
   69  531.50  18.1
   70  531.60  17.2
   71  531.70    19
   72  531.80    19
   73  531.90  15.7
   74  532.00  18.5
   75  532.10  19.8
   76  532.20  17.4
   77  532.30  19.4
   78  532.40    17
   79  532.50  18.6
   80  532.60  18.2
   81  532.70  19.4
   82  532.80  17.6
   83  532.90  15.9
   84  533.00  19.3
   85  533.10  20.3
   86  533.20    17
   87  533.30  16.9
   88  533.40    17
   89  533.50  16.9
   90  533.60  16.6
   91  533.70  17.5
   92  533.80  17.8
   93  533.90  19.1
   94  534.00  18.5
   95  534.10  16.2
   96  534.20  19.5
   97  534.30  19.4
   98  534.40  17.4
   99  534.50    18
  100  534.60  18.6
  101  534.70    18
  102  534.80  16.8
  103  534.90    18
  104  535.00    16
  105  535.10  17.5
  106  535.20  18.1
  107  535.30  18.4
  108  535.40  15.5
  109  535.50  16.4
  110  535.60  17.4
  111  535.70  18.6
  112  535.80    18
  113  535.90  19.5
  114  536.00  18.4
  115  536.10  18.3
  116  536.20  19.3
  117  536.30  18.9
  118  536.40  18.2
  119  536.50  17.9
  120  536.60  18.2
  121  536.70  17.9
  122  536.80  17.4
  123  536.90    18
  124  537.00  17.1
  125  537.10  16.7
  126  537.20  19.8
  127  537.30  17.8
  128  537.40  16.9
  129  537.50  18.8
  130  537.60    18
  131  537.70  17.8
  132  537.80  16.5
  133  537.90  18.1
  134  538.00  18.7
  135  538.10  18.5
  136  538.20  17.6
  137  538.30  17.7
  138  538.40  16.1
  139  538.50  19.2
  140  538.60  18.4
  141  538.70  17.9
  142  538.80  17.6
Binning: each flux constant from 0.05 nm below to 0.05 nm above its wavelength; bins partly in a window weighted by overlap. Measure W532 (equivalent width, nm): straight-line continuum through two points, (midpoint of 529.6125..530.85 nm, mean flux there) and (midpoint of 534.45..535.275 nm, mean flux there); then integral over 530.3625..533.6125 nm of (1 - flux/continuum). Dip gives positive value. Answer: 0.05 nm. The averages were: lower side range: 19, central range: 18.2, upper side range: 17.6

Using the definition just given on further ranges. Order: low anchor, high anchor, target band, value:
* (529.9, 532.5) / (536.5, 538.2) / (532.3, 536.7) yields 0.06 nm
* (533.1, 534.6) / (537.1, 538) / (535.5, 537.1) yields -0.02 nm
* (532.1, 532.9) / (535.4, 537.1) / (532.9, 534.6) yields 0.02 nm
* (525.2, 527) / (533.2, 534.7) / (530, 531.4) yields -0.08 nm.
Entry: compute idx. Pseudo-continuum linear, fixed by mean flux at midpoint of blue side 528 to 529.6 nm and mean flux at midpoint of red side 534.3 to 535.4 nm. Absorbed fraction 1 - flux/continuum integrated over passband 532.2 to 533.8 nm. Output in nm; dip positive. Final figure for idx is 0.00 nm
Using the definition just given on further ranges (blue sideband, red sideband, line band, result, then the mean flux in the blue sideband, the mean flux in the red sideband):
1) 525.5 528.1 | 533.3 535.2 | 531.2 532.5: -0.033 nm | 17.7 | 17.7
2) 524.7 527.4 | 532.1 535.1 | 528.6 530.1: -0.094 nm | 17.9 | 17.9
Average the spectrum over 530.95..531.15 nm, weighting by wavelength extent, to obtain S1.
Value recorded 20.2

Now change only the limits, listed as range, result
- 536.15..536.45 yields 18.8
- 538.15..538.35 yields 17.7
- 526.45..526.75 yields 16.9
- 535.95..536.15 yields 18.4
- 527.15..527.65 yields 17.6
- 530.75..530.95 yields 17.7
